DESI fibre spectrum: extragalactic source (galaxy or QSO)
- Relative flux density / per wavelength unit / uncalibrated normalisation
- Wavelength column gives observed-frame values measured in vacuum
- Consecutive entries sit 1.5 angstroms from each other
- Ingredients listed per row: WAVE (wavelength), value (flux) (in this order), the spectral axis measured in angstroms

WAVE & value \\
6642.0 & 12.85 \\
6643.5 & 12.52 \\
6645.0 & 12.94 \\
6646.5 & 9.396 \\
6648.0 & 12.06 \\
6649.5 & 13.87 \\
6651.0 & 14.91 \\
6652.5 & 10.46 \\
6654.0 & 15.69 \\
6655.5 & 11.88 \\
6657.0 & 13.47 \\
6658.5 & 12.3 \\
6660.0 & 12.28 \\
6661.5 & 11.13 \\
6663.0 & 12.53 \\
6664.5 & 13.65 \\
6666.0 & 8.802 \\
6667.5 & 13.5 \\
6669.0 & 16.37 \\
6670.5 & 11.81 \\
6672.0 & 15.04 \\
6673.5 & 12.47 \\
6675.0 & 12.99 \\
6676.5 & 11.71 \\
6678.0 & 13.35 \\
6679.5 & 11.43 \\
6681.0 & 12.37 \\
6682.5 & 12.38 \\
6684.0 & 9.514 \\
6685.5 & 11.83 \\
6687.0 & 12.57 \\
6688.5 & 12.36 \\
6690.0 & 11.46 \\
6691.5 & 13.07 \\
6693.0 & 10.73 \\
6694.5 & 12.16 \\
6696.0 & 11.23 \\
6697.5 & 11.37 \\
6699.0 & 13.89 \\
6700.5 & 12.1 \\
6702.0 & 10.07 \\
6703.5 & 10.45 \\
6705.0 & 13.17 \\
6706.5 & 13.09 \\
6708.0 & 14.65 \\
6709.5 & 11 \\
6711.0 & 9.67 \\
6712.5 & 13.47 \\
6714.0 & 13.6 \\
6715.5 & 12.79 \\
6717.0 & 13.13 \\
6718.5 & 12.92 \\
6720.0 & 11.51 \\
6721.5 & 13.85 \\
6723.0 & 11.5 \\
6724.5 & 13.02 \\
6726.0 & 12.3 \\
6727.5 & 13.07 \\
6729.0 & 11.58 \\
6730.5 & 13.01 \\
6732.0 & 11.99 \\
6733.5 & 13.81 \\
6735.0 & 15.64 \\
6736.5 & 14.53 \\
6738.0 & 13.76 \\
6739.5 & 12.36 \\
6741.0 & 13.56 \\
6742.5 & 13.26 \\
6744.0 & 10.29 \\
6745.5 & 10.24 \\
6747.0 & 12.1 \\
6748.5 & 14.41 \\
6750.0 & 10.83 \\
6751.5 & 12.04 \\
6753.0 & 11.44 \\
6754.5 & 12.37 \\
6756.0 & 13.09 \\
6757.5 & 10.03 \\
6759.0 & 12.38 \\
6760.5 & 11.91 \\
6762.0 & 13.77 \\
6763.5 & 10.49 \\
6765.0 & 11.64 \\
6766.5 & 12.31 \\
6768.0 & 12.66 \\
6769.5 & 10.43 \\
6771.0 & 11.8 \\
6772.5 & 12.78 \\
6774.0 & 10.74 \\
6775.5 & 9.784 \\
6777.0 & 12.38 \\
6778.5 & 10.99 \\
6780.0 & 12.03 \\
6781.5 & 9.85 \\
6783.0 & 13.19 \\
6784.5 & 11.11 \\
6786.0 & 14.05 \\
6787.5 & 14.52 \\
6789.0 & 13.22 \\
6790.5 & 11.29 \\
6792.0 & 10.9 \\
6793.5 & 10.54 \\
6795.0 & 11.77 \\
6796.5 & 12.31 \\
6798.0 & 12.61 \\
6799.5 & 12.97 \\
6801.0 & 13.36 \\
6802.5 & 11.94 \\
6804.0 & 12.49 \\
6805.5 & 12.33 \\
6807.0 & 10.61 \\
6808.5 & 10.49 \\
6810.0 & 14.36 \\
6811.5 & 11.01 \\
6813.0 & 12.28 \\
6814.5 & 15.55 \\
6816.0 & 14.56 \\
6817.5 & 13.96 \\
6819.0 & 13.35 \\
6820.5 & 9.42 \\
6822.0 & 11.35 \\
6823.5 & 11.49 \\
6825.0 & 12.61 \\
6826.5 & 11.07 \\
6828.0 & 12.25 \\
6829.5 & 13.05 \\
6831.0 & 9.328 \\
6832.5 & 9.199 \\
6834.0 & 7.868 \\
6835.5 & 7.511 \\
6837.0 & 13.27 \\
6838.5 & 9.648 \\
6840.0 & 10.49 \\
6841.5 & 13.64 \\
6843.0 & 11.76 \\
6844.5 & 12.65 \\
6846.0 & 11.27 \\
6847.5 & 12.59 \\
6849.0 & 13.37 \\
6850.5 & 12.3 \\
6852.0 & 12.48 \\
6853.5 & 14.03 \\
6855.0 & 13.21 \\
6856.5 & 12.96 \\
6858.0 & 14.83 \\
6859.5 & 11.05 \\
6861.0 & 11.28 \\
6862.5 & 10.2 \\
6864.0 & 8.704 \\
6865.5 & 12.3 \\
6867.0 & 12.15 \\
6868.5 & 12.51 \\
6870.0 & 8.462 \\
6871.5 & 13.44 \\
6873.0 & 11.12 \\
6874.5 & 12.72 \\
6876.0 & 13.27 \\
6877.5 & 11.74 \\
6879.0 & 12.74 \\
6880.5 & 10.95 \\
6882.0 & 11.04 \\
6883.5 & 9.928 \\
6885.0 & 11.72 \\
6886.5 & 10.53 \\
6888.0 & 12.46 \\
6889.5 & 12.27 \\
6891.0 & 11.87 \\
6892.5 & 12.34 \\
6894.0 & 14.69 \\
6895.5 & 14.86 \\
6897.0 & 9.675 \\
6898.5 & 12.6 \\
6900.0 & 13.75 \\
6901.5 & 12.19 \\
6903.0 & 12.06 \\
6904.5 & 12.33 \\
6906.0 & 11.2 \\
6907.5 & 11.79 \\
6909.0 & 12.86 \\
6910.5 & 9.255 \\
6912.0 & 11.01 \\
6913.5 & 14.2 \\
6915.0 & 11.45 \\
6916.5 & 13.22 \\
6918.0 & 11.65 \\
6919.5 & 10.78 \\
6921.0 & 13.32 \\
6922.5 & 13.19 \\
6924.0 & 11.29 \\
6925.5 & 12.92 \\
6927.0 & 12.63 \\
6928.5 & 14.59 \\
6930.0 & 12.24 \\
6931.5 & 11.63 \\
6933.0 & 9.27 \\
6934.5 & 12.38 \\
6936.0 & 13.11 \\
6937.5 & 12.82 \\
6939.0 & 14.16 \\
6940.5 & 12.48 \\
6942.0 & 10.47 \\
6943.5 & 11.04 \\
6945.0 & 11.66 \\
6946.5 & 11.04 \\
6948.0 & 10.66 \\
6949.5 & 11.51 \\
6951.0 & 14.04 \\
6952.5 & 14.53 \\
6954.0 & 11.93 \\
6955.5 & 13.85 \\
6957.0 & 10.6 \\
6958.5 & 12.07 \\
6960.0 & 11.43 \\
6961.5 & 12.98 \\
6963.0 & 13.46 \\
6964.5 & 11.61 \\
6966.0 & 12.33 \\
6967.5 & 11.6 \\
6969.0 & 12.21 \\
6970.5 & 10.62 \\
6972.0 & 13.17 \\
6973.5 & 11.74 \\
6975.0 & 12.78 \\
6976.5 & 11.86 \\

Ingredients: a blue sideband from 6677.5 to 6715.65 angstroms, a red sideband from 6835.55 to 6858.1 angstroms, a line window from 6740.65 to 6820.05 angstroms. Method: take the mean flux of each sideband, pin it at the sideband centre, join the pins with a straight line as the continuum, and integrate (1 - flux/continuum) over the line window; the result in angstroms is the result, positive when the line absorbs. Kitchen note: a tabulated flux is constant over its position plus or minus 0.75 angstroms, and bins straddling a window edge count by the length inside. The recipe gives 0.5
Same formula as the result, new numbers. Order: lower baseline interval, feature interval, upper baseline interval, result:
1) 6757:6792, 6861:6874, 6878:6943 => 1.0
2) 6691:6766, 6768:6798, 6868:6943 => 1.1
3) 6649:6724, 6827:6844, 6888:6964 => 2.2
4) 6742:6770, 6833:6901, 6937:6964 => 1.3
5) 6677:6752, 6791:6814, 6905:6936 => 0.4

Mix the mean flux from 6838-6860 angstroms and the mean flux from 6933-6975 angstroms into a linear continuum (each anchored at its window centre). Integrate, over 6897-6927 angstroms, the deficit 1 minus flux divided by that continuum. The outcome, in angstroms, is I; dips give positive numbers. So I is 0.4 angstroms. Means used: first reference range 12.5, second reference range 12.2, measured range 12.1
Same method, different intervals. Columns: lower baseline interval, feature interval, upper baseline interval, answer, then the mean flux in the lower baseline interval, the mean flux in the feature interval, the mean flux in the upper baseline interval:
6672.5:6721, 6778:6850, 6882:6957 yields 1.5 angstroms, 12.2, 11.9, 12.2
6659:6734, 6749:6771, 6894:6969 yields 0.8 angstroms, 12.3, 11.8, 12.2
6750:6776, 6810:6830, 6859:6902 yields -1.3 angstroms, 11.7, 12.5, 11.8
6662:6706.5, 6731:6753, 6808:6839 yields -1.4 angstroms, 12.2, 12.7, 11.6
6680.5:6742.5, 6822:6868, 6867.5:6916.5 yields 1.9 angstroms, 12.5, 11.6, 12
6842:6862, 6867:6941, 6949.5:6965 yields 2.7 angstroms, 12.6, 12.1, 12.6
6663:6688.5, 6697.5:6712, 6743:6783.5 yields 0.3 angstroms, 12.5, 12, 11.7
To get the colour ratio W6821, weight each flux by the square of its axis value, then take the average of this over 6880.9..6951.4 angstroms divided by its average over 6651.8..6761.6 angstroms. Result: 1.03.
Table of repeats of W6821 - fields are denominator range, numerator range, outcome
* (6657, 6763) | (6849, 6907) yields 1.02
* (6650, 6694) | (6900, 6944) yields 1.05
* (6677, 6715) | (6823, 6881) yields 1.02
